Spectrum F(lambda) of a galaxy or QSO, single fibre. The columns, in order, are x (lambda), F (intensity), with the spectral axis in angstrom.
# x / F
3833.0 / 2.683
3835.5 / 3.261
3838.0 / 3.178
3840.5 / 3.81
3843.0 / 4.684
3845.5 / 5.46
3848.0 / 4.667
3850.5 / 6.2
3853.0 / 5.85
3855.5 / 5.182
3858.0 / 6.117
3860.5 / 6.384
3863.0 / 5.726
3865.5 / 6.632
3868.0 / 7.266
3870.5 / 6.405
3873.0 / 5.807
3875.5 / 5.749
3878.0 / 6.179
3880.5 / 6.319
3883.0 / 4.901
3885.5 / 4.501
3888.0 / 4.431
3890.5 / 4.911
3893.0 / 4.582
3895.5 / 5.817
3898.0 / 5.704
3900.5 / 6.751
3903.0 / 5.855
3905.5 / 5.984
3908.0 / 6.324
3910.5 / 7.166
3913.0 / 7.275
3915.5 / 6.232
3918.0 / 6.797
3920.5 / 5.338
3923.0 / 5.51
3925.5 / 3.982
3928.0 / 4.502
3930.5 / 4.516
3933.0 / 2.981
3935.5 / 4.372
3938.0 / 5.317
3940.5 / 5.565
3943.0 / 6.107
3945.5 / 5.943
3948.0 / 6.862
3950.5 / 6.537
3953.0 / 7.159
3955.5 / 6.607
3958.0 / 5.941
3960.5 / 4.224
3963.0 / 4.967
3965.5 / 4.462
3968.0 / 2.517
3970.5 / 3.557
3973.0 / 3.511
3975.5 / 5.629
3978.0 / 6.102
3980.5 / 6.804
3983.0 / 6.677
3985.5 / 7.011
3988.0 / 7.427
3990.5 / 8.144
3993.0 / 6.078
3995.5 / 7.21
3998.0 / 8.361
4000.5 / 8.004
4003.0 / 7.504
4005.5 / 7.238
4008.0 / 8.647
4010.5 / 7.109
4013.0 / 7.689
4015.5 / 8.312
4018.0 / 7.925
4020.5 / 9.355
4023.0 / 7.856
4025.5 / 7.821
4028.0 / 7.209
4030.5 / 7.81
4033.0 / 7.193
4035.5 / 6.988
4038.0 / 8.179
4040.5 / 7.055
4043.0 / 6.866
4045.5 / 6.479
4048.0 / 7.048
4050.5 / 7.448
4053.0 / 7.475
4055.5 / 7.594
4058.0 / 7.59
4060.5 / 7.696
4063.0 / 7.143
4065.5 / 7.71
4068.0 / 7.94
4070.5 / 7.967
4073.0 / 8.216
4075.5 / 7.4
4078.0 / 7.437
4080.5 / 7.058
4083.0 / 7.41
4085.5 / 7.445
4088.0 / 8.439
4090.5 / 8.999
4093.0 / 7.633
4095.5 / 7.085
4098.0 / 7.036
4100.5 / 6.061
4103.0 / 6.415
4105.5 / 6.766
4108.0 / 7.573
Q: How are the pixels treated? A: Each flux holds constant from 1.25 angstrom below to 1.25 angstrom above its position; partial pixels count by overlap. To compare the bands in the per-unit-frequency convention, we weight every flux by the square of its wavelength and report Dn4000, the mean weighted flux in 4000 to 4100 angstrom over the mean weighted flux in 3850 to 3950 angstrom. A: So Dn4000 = 1.4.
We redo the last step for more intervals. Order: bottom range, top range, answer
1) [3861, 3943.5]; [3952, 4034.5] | 1.26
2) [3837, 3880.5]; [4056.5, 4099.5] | 1.51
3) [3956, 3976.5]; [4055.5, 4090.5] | 1.84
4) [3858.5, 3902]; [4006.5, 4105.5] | 1.43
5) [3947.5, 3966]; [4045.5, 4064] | 1.32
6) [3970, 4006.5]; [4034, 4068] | 1.14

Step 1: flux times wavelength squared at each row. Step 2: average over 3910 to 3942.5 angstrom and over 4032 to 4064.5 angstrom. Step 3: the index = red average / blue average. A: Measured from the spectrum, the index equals 1.46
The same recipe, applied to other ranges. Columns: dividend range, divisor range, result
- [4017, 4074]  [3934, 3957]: 1.32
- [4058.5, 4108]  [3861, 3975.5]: 1.47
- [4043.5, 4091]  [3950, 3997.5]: 1.36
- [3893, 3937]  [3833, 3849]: 1.42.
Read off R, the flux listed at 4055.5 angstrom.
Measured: 7.594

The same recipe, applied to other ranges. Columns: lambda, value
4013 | 7.689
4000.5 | 8.004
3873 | 5.807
